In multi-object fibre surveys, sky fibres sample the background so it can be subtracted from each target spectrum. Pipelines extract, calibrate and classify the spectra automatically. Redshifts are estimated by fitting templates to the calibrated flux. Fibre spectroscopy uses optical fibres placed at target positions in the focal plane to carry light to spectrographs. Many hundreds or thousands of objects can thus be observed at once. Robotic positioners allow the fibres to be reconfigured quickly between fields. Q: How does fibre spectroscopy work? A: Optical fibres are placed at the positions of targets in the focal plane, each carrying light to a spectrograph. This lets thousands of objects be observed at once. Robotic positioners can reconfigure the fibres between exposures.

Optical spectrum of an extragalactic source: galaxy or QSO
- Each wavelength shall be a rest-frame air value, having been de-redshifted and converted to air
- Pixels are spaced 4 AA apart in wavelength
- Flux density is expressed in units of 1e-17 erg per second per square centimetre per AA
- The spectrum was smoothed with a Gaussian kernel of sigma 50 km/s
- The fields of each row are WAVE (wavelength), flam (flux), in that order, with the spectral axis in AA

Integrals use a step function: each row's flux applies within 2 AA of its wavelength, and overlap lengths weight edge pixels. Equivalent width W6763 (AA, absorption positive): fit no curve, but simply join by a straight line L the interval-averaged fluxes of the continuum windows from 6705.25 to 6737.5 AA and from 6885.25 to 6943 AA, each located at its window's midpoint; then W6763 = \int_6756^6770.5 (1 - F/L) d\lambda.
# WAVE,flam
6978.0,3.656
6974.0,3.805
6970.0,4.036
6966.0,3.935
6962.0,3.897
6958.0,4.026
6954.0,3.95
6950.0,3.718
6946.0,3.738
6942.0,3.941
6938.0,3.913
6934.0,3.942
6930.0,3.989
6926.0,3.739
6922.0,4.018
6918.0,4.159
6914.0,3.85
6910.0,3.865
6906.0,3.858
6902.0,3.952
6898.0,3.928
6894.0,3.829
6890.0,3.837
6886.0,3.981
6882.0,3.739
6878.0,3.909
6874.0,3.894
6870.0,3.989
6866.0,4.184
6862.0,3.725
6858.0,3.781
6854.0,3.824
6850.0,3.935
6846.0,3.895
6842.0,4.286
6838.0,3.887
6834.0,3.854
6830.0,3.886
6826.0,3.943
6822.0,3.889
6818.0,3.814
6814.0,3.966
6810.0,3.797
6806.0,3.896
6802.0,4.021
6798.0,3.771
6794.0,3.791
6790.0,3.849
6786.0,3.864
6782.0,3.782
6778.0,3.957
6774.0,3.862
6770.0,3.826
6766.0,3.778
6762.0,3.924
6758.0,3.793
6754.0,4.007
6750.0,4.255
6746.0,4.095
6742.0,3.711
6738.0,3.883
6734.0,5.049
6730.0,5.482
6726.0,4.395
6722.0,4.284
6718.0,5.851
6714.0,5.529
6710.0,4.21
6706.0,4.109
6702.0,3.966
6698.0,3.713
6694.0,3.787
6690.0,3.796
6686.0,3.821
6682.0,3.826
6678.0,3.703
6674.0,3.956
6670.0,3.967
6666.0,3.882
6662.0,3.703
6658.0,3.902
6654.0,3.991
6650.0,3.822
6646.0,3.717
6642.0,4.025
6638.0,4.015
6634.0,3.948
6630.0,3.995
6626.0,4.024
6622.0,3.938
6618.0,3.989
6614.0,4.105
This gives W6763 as 2.5 AA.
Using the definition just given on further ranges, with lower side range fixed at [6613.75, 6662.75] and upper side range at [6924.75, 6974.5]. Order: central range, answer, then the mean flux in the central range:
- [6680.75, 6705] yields 0.6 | 3.83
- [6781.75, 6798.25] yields 0.4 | 3.82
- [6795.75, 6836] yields 0.3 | 3.88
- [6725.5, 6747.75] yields -2.9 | 4.44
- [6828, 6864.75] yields 0.1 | 3.9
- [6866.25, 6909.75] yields 0.1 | 3.9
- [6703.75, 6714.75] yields -1.6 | 4.5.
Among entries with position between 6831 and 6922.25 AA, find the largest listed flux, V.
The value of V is 4.286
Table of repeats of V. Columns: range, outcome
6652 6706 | 4.109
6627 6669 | 4.025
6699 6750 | 5.851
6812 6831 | 3.966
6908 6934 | 4.159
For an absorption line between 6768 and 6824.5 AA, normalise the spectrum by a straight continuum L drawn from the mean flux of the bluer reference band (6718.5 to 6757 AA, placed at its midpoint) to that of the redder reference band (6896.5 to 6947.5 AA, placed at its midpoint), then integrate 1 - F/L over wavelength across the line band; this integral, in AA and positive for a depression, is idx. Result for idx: 5.0 AA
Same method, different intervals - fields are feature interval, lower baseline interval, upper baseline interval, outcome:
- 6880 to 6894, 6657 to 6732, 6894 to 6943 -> 0.4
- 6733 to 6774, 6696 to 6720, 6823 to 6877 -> 3.4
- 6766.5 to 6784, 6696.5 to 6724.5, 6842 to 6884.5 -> 1.7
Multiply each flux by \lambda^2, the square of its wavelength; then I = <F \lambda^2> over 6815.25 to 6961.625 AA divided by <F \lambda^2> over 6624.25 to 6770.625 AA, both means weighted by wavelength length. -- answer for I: 1.0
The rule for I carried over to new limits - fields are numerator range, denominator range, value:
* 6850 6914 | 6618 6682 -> 1.07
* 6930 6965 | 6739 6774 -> 1.05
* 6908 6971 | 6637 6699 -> 1.10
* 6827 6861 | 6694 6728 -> 0.91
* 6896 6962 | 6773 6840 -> 1.05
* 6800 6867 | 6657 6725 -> 0.99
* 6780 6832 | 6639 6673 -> 1.04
